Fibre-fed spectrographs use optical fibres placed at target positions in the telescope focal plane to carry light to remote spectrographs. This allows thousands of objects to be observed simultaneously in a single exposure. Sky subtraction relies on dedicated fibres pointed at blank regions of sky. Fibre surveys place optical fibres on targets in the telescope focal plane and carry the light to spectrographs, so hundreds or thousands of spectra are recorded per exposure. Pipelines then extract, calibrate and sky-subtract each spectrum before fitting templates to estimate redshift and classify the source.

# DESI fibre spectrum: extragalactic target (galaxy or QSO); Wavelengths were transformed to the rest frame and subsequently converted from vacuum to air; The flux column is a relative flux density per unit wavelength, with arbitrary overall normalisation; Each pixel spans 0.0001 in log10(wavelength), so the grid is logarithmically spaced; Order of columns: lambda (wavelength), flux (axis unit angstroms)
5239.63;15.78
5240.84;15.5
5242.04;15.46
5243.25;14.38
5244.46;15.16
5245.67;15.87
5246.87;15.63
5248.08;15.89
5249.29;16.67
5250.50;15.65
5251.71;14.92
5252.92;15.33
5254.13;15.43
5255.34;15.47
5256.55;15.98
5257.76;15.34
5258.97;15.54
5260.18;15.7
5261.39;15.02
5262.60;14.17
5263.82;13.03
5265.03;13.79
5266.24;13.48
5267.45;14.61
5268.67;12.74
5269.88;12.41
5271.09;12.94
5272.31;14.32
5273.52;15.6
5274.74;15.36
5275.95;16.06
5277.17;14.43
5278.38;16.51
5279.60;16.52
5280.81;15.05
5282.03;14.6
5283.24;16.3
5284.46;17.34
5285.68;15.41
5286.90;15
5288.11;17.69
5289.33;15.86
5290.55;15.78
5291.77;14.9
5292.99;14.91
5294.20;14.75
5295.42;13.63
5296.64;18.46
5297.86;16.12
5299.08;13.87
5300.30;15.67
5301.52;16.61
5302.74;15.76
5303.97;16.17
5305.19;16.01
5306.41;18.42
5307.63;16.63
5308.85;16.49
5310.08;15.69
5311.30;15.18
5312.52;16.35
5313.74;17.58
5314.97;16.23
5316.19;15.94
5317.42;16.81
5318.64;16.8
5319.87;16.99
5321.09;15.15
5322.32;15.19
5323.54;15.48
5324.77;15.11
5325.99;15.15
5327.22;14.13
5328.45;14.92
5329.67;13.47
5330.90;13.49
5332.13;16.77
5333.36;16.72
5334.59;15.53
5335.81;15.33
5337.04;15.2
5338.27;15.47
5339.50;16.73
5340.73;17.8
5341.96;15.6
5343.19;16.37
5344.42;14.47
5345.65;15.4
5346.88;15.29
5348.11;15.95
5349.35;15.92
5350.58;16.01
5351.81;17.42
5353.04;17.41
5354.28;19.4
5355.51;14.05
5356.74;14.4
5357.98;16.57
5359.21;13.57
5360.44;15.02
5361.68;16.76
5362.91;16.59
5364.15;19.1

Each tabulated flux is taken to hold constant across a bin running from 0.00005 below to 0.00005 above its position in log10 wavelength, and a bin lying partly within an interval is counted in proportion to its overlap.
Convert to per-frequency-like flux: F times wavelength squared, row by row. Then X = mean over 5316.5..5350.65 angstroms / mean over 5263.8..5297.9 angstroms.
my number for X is 1.05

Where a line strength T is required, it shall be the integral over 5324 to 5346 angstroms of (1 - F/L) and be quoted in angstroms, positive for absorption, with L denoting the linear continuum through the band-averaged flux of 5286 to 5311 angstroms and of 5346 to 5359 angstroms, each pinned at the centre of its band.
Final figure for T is 0.9 angstroms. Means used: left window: 15.9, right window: 16.1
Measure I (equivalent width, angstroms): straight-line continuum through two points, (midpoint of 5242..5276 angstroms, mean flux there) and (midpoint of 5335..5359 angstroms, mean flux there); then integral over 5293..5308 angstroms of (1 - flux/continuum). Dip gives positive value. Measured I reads -0.5 angstroms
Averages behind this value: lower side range 14.9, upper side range 16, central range 16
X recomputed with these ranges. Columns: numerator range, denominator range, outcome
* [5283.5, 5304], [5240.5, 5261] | 1.03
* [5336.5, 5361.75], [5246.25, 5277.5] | 1.11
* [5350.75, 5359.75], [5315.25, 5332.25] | 1.06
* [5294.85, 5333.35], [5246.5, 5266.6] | 1.07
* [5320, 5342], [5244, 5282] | 1.06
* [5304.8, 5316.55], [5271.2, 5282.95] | 1.09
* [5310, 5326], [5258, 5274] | 1.16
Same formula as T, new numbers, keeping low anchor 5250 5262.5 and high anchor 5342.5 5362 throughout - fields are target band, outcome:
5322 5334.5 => 0.5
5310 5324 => -0.4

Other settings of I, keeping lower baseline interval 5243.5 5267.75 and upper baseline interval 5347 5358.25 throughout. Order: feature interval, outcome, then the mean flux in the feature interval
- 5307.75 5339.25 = 0.5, 15.7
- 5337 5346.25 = 0.1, 15.9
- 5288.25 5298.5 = 0.0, 15.6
